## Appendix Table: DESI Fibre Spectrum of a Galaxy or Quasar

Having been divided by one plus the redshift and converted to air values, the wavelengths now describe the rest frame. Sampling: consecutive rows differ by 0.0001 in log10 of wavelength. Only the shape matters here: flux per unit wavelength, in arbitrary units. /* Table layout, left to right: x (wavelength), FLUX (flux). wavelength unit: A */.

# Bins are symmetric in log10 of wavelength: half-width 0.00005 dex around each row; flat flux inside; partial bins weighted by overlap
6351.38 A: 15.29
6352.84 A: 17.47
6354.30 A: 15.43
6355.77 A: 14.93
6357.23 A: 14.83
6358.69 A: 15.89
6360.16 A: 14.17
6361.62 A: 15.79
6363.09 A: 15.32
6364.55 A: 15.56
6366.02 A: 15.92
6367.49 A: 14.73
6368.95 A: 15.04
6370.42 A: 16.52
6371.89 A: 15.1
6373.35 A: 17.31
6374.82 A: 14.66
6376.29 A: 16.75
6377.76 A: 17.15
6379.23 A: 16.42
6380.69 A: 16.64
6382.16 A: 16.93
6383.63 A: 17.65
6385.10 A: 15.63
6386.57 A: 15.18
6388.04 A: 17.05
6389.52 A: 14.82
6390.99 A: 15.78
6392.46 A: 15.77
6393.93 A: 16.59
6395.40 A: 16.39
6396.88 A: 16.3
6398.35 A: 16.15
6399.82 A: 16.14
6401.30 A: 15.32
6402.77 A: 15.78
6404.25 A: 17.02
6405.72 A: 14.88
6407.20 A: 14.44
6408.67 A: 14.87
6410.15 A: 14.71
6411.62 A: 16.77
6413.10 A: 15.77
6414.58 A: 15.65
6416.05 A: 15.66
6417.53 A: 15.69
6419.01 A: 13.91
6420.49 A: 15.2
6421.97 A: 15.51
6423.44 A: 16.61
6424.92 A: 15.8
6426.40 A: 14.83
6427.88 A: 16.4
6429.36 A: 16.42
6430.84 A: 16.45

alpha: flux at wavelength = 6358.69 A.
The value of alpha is 15.89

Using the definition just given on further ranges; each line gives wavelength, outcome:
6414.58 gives 15.65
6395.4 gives 16.39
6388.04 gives 17.05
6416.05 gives 15.66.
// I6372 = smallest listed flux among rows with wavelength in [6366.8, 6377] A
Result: 14.66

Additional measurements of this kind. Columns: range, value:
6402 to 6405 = 15.78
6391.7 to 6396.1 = 15.77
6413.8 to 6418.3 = 15.65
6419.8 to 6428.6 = 14.83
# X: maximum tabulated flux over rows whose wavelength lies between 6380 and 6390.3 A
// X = 17.65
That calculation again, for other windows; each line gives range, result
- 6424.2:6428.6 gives 16.4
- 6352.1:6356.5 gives 17.47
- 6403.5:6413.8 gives 17.02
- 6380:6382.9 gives 16.93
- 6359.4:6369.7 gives 15.92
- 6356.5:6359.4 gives 15.89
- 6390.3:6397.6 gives 16.59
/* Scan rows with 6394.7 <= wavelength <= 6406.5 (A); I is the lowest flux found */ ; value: 14.88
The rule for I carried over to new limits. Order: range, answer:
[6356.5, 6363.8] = 14.17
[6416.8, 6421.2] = 13.91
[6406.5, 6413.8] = 14.44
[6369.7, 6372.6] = 15.1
